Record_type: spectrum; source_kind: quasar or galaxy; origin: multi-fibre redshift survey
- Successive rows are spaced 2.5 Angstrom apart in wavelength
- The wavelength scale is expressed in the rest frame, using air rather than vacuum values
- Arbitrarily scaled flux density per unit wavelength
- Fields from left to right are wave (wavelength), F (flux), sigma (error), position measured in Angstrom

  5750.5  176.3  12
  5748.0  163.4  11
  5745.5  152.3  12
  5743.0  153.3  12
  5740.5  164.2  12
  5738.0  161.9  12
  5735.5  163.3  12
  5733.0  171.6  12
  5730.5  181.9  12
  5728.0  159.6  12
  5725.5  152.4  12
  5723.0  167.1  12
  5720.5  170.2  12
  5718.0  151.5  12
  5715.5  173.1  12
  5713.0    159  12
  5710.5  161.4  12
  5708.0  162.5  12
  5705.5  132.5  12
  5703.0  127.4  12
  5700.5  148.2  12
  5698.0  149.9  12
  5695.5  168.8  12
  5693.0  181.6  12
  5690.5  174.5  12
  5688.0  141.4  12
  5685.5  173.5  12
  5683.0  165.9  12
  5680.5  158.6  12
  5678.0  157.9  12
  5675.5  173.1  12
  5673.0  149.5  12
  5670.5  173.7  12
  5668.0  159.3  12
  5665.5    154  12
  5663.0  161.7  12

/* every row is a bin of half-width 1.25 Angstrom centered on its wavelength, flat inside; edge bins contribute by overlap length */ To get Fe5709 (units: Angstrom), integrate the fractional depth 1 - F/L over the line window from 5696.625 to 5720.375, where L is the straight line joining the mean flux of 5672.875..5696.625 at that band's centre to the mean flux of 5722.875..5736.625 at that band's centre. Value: 1.8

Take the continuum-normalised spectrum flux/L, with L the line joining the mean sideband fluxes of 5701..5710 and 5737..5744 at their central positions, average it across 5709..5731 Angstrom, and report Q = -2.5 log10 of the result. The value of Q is -0.09 mag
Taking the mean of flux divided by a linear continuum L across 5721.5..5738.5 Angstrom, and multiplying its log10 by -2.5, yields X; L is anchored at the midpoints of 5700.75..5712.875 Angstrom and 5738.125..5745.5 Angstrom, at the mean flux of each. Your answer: -0.075 mag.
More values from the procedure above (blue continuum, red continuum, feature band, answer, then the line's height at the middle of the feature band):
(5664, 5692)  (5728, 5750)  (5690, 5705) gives 0.044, 163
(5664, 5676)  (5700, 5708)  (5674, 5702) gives -0.092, 149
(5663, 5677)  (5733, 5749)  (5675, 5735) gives 0.002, 161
